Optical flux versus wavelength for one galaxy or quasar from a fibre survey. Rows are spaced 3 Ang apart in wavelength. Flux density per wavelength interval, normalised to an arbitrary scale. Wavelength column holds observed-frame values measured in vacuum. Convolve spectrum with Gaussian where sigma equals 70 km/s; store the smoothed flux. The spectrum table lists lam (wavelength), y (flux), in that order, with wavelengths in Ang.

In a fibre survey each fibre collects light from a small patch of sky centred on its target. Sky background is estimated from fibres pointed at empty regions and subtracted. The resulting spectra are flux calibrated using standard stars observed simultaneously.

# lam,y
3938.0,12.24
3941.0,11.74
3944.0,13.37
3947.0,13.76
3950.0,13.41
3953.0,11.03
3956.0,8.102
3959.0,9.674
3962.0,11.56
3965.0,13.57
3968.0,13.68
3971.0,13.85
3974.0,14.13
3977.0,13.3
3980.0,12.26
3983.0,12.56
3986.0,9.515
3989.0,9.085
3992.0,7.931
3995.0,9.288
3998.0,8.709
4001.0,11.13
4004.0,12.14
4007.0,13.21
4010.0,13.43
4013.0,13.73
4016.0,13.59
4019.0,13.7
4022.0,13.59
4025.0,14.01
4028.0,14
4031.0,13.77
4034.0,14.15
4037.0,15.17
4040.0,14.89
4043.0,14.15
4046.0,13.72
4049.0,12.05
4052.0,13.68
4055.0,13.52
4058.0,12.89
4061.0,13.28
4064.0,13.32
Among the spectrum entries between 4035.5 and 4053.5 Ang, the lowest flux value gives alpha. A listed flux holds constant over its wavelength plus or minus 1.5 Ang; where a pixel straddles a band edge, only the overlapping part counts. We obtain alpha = 12.05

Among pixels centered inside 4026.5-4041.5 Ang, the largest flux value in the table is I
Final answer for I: 15.17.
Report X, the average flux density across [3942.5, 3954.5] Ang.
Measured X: 12.9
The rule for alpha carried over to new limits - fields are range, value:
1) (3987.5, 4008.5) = 7.931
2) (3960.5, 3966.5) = 11.56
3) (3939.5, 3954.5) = 11.03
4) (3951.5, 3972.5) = 8.102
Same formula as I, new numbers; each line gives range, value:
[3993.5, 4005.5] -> 12.14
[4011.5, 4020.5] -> 13.73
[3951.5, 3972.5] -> 13.85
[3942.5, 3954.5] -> 13.76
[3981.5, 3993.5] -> 12.56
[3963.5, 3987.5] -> 14.13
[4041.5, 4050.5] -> 14.15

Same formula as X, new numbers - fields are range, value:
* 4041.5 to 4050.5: 13.3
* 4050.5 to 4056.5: 13.6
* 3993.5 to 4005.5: 10.3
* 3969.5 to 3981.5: 13.4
